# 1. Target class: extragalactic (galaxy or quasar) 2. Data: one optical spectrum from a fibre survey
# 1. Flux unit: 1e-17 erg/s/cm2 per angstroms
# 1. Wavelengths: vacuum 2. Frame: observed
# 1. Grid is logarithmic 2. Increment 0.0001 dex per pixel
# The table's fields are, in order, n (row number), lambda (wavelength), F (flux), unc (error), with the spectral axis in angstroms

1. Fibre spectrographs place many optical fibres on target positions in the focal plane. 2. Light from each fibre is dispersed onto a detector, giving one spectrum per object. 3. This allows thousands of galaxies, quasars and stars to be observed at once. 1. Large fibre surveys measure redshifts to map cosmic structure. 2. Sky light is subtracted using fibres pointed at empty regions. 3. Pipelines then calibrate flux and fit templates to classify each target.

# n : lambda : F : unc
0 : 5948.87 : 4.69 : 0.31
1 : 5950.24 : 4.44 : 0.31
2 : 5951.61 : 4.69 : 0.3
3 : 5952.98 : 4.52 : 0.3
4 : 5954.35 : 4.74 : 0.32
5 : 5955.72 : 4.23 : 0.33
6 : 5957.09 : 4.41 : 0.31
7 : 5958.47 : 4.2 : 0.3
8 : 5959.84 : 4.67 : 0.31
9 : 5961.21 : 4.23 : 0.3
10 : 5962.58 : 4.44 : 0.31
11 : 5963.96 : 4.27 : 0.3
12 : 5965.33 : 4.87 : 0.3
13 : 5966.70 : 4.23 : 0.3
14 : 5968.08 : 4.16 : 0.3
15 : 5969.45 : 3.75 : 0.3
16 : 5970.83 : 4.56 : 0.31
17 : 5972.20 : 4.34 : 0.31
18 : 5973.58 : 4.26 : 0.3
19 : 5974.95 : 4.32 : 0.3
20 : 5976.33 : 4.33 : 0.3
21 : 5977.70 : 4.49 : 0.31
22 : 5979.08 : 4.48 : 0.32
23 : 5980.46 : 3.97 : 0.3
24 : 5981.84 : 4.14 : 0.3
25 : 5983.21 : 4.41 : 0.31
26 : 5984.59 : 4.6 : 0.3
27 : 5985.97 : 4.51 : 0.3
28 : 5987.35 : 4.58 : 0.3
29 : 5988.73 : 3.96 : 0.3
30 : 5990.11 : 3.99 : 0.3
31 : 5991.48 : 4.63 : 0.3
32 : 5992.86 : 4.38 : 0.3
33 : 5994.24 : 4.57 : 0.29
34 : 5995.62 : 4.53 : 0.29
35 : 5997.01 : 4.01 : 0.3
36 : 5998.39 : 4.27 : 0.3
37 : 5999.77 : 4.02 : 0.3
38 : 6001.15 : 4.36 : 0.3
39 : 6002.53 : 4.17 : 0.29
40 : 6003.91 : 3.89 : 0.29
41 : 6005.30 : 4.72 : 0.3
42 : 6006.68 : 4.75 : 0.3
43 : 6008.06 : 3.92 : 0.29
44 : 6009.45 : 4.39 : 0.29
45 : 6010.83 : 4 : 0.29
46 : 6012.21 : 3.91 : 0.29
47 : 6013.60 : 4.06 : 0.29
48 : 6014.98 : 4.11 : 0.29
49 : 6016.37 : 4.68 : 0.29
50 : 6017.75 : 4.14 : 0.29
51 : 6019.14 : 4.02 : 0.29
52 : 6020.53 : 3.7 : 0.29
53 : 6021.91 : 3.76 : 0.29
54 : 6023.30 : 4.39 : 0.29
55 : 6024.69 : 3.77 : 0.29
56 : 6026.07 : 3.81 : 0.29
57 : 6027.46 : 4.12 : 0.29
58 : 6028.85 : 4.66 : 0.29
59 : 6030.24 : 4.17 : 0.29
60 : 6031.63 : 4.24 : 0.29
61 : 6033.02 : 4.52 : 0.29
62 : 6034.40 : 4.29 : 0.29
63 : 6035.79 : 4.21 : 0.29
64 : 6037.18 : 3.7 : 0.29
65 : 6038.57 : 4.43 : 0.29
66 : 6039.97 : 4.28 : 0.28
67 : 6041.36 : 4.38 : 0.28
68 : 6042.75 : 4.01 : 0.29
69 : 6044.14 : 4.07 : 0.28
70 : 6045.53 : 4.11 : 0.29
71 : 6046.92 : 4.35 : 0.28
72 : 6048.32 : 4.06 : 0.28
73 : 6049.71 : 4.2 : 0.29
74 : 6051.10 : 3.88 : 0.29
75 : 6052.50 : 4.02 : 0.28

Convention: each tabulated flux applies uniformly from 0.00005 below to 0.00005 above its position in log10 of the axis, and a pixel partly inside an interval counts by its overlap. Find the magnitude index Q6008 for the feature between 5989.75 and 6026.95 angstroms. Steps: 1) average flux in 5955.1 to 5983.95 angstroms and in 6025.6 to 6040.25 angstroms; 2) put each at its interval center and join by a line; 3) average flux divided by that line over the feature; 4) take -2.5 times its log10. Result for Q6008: 0.02 mag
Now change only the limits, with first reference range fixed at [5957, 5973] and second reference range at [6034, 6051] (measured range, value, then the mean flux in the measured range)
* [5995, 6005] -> 0.02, 4.19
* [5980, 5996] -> -0.02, 4.36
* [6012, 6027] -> 0.05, 4.04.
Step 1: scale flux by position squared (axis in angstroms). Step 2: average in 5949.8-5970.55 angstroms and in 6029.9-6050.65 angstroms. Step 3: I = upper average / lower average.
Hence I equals 0.98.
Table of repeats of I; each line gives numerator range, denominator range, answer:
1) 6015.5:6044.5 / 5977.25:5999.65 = 0.97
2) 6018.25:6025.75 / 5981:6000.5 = 0.92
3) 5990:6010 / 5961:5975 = 1.01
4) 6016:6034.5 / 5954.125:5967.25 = 0.96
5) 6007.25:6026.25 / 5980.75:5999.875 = 0.95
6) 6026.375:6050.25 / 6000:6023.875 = 1.02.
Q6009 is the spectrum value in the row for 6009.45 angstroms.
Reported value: 4.39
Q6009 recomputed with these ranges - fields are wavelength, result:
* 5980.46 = 3.97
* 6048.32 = 4.06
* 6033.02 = 4.52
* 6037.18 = 3.7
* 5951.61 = 4.69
